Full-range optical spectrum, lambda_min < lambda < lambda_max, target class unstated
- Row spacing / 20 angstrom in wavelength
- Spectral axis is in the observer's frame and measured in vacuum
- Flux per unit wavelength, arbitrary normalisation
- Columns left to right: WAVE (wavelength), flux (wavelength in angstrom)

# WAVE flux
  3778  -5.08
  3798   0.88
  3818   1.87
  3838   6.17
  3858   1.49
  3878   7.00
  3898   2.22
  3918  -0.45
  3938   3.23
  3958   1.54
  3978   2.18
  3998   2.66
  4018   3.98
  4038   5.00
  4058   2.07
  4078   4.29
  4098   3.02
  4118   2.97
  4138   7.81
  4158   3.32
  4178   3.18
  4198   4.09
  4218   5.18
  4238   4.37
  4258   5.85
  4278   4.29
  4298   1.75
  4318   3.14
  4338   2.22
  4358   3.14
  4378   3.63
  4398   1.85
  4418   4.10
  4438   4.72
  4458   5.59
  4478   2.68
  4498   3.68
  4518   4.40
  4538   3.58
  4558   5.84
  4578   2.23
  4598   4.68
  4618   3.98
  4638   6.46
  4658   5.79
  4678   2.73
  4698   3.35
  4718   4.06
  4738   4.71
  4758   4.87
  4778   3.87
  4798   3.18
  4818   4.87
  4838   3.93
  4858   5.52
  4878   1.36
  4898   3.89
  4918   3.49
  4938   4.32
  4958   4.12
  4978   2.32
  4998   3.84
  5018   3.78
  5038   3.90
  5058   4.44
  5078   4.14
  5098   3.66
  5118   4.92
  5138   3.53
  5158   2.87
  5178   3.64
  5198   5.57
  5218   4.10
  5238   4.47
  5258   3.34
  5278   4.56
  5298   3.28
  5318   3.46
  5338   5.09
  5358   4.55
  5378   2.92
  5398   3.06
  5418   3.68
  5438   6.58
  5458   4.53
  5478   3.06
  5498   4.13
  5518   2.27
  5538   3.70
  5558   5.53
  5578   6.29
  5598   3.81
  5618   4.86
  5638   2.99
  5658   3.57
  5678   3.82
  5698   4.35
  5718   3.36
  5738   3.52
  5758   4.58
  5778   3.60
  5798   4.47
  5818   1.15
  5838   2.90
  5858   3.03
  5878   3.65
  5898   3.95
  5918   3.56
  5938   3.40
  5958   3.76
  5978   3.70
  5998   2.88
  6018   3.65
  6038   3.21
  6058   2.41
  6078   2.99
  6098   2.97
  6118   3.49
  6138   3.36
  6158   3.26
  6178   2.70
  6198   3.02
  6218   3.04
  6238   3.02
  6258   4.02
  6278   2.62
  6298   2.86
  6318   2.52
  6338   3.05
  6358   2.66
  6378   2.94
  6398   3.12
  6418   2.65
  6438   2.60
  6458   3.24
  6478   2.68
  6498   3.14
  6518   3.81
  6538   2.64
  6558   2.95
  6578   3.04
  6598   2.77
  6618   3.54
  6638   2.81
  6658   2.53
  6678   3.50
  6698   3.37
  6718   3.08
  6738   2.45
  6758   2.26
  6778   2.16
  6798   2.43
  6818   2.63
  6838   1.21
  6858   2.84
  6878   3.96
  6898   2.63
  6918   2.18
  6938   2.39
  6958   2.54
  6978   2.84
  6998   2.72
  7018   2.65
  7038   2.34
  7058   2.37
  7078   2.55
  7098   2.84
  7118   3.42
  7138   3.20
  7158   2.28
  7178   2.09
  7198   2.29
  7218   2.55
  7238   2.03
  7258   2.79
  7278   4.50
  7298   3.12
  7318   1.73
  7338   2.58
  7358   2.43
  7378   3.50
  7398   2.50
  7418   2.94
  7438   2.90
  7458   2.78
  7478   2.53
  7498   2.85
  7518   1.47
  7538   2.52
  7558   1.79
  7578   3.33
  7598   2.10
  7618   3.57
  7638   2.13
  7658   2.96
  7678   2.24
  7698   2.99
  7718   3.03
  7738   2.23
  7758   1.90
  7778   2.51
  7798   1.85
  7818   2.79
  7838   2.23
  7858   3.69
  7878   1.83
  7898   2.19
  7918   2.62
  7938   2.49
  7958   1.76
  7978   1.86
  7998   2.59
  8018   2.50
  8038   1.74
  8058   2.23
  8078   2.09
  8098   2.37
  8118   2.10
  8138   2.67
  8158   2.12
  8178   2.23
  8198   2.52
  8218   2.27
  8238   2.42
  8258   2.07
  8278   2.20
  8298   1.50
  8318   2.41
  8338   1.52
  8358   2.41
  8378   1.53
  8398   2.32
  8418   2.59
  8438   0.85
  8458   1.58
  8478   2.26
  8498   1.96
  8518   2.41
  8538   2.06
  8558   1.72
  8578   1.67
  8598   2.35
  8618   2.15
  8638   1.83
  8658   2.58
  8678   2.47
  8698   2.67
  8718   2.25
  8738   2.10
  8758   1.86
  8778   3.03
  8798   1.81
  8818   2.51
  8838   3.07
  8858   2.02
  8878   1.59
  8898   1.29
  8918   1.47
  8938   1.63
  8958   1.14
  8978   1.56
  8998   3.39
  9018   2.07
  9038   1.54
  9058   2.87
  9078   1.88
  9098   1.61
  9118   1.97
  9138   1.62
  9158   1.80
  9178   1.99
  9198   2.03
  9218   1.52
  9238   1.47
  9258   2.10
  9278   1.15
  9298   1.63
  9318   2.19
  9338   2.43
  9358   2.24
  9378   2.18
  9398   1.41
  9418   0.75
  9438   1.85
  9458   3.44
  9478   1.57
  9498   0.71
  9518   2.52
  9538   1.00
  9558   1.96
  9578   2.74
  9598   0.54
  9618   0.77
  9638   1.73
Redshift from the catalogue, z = 0.108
